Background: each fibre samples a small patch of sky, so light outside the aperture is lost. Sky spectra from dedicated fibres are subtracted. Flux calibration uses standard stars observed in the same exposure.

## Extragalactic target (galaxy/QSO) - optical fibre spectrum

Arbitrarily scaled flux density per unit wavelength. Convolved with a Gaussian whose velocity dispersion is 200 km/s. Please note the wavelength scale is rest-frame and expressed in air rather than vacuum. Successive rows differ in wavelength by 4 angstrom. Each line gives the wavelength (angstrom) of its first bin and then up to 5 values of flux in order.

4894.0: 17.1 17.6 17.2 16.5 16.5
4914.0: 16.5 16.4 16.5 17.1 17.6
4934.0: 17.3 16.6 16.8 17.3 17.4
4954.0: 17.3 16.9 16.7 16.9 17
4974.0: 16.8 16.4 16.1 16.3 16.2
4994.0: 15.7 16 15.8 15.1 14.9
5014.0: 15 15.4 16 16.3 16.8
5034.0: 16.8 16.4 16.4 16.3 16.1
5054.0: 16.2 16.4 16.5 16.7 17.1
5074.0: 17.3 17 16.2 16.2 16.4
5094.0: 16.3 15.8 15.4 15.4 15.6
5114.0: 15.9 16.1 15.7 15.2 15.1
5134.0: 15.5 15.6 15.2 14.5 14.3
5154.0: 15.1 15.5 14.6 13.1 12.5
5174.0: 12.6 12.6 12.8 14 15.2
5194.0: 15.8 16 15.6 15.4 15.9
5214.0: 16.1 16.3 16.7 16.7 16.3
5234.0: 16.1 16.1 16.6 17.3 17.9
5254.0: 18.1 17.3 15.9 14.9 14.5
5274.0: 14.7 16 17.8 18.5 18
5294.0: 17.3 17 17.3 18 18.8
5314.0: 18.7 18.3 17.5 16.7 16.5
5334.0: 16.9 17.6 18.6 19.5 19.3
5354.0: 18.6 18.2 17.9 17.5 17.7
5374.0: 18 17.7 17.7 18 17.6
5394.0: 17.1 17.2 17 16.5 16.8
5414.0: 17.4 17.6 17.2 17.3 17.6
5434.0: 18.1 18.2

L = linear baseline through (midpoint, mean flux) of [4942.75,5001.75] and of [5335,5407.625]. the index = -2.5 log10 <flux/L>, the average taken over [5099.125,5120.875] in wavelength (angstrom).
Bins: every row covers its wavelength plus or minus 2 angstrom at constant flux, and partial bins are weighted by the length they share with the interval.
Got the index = 0.09 mag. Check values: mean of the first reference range 16.6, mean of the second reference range 17.9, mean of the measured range 15.7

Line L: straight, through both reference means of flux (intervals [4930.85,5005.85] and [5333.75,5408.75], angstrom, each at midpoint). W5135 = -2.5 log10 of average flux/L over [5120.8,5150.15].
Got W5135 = 0.13 mag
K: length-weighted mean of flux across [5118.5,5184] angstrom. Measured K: 14.4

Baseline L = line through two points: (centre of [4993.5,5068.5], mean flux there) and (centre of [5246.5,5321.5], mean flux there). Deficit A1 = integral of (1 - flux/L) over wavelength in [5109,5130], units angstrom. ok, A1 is 1.0 angstrom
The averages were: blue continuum 16.1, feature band 15.6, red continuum 17.2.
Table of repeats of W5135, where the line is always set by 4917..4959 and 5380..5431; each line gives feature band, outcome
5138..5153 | 0.16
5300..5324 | -0.05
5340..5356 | -0.10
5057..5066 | 0.04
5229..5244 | 0.06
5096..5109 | 0.11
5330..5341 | 0.00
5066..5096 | 0.03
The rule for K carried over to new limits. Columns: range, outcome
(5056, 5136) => 16.1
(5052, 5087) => 16.6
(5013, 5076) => 16.4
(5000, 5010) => 15.3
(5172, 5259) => 15.8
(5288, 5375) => 17.9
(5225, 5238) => 16.3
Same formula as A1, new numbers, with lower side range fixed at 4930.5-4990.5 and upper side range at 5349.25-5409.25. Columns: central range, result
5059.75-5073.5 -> 0.2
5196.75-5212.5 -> 1.5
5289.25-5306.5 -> 0.1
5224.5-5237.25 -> 0.8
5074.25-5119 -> 2.7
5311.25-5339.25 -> 0.1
